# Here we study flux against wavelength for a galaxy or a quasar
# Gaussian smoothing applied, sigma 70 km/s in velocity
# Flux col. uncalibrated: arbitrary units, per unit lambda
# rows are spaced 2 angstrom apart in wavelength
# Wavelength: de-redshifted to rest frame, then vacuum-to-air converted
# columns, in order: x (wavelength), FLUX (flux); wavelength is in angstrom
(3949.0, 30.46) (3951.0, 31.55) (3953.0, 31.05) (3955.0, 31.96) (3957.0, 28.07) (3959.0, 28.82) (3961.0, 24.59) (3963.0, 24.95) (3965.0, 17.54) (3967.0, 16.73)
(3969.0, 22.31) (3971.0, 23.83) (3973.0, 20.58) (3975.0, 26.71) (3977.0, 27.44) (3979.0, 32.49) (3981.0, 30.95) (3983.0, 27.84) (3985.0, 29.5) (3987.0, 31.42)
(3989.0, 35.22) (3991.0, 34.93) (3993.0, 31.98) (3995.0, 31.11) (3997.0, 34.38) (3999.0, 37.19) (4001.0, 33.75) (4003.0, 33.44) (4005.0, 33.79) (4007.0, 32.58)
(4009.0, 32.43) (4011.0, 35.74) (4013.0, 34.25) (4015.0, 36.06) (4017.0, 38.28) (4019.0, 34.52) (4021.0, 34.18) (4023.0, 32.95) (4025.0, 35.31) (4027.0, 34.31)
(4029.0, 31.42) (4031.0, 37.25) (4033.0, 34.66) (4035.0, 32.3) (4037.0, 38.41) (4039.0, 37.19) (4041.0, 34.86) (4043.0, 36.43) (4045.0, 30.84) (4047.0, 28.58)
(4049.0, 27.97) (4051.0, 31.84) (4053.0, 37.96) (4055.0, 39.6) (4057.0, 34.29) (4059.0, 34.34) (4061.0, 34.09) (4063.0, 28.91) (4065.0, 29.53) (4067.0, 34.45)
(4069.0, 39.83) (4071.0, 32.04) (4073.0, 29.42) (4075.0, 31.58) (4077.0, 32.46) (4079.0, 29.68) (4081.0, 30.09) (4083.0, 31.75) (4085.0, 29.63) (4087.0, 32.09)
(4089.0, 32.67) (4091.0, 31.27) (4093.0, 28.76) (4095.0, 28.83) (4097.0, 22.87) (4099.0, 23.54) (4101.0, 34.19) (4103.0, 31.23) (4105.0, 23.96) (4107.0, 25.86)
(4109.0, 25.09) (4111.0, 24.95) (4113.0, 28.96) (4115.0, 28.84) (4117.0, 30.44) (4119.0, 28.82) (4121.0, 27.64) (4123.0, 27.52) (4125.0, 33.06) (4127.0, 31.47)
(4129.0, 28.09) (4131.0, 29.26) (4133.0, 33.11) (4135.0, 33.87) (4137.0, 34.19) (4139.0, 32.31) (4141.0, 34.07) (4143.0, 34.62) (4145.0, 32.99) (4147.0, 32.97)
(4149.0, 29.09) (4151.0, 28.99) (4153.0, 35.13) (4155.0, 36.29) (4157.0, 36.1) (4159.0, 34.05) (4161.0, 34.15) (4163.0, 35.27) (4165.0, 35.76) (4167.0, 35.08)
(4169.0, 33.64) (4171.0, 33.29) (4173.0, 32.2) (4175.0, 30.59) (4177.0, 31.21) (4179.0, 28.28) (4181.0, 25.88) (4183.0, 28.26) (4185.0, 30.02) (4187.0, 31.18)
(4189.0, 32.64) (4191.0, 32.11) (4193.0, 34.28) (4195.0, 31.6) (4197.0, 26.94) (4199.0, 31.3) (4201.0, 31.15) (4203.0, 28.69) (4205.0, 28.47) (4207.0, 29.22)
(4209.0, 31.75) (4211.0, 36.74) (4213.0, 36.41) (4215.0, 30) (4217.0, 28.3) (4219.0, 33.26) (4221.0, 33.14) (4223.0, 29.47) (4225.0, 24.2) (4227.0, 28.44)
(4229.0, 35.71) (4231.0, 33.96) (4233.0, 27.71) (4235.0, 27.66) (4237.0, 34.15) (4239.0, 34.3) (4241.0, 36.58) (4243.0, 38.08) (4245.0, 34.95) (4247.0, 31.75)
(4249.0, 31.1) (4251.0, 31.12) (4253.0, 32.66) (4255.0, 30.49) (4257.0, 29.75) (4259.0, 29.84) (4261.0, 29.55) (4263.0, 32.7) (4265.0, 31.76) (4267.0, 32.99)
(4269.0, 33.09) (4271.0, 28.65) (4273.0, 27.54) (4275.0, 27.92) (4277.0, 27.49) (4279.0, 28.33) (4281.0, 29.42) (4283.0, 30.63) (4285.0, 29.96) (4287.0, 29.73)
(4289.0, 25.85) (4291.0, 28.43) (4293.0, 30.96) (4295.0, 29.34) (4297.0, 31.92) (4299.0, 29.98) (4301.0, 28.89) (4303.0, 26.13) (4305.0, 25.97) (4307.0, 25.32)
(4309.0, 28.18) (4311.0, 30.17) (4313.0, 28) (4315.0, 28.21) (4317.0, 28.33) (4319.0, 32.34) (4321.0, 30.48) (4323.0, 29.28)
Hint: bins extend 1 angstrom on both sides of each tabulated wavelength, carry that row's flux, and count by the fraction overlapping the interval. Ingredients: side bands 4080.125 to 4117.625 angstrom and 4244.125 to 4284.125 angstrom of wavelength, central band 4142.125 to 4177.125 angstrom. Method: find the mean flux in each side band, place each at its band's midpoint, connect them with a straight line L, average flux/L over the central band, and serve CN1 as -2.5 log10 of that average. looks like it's -0.14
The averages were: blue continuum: 28.7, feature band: 33.5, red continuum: 30.6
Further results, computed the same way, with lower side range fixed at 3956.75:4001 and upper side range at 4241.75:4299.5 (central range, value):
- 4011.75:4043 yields -0.22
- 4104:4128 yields 0.05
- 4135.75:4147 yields -0.14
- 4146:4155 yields -0.09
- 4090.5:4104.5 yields 0.03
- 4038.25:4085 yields -0.14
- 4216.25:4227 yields 0.02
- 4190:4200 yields -0.05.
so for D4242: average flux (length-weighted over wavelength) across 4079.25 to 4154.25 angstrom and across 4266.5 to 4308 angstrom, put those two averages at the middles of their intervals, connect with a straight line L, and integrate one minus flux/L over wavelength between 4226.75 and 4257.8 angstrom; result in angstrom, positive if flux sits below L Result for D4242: -3.5 angstrom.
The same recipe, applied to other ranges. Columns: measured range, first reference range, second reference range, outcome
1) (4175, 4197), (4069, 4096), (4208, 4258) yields 1.0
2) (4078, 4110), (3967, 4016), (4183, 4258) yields 2.4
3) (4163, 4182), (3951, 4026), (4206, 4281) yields -0.5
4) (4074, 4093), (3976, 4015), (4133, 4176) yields 1.2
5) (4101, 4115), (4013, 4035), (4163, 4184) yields 2.4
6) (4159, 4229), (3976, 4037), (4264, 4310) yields -1.9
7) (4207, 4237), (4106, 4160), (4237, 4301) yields -0.3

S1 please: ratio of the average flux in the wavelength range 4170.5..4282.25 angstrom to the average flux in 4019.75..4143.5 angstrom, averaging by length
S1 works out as 1.0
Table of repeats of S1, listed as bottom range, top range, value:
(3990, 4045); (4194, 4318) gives 0.88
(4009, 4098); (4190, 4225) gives 0.94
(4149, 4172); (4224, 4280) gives 0.91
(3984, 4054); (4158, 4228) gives 0.92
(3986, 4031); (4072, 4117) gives 0.85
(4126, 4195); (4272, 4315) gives 0.88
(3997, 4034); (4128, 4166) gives 0.96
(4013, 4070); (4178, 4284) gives 0.90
